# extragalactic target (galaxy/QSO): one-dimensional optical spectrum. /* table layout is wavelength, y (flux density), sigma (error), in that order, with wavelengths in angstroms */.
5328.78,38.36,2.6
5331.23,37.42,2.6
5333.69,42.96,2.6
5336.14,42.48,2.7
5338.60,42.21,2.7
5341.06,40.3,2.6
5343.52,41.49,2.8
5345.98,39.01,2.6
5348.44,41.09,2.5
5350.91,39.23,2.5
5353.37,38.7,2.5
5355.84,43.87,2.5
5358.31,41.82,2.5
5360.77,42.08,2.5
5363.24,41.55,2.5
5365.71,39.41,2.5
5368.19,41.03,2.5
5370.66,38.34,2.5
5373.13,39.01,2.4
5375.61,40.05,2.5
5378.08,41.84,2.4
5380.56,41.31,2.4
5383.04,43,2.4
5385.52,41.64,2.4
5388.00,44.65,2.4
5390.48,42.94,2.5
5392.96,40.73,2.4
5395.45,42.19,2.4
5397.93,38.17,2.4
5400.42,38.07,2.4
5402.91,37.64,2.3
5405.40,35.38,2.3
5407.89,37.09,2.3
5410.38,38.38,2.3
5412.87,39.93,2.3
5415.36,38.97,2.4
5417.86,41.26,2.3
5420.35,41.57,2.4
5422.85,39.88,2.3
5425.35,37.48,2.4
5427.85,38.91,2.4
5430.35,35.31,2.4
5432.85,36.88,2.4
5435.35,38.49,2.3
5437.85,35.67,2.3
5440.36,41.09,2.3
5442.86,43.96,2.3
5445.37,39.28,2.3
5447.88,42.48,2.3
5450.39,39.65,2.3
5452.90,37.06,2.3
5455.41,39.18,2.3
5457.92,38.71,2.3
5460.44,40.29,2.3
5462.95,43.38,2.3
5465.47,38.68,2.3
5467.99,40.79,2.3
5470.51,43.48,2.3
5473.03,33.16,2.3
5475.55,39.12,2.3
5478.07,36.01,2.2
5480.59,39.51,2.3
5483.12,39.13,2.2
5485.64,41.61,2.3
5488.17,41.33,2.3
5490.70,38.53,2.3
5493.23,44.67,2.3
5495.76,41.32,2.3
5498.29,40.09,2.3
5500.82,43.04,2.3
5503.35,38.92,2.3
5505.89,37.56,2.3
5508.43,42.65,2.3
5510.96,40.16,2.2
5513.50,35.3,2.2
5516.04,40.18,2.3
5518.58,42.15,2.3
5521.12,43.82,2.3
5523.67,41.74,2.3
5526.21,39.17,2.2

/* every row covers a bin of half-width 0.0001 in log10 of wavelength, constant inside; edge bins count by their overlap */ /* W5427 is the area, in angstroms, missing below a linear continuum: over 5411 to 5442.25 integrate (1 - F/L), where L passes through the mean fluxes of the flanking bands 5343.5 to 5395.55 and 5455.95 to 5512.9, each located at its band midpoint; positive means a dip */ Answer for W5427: 1.3 angstroms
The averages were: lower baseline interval 41.1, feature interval 38.9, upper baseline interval 40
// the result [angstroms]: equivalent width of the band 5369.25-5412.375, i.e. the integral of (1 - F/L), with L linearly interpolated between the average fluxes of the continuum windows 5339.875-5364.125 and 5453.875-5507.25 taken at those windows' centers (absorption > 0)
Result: 0.6 angstroms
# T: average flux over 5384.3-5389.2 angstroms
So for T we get 43.1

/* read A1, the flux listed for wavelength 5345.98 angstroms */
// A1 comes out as 39.01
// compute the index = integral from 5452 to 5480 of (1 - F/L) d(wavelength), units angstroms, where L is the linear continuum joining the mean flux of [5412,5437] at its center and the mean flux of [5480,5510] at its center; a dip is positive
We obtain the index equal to 0.6 angstroms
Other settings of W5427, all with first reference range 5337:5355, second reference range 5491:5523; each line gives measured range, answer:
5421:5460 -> 1.55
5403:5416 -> 0.86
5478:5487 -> 0.27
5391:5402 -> 0.16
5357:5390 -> -0.65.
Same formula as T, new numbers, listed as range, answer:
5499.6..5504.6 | 41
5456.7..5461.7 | 39.5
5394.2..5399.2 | 40.1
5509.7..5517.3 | 38.5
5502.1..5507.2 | 38.2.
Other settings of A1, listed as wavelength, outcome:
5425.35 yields 37.48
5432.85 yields 36.88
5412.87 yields 39.93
